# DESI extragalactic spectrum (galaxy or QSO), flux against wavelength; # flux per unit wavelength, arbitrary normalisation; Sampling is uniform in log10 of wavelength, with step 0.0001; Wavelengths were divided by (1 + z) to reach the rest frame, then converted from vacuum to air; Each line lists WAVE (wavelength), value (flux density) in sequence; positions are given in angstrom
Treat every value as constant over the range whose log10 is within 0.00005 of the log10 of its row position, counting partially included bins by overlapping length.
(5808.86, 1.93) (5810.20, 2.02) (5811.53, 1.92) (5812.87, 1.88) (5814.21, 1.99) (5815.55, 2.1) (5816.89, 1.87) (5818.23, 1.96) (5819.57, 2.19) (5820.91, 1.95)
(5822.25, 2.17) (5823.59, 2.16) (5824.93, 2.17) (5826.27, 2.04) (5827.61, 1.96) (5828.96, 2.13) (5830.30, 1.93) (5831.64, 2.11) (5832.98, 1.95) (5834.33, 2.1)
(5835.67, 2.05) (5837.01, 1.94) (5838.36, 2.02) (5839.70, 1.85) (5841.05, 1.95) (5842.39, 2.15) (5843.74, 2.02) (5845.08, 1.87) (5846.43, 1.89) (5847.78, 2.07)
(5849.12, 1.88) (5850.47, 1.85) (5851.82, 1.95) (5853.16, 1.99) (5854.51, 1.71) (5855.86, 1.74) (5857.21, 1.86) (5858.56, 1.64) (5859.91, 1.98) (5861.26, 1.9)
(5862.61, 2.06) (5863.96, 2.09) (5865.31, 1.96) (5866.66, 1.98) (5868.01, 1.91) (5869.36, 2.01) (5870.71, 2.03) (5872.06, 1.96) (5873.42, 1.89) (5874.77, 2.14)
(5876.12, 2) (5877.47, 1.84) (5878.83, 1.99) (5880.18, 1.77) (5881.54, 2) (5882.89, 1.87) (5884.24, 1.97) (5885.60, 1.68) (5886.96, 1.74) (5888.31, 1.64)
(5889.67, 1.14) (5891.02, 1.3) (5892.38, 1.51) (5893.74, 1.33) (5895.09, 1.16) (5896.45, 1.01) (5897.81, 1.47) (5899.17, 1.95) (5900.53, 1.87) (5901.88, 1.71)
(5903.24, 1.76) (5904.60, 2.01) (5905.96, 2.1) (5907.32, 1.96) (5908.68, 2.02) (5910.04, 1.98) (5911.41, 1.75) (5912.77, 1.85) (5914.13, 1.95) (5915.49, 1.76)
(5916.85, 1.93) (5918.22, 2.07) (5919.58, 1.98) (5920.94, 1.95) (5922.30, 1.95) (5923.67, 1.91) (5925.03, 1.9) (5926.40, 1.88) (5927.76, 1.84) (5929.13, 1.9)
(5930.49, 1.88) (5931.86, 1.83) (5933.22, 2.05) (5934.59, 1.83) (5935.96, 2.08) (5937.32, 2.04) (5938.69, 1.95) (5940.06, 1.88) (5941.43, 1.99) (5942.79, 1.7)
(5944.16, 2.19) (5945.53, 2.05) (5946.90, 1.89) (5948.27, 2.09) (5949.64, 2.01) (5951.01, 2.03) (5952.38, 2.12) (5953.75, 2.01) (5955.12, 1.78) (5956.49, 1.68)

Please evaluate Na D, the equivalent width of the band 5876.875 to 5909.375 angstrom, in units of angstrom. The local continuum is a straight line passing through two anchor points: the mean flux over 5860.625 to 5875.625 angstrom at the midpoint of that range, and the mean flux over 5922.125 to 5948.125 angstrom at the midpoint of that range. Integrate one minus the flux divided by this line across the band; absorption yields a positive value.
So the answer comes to 4.5 angstrom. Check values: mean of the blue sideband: 1.99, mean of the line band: 1.7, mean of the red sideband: 1.94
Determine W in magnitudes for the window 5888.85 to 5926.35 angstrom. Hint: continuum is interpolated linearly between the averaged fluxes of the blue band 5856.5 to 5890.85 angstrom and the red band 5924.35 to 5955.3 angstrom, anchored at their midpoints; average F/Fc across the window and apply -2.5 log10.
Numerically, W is 0.10 mag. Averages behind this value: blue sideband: 1.87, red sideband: 1.96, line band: 1.75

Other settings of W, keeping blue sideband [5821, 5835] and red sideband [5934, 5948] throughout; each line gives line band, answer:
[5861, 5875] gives 0.02 mag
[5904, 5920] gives 0.03 mag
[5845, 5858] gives 0.09 mag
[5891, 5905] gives 0.27 mag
